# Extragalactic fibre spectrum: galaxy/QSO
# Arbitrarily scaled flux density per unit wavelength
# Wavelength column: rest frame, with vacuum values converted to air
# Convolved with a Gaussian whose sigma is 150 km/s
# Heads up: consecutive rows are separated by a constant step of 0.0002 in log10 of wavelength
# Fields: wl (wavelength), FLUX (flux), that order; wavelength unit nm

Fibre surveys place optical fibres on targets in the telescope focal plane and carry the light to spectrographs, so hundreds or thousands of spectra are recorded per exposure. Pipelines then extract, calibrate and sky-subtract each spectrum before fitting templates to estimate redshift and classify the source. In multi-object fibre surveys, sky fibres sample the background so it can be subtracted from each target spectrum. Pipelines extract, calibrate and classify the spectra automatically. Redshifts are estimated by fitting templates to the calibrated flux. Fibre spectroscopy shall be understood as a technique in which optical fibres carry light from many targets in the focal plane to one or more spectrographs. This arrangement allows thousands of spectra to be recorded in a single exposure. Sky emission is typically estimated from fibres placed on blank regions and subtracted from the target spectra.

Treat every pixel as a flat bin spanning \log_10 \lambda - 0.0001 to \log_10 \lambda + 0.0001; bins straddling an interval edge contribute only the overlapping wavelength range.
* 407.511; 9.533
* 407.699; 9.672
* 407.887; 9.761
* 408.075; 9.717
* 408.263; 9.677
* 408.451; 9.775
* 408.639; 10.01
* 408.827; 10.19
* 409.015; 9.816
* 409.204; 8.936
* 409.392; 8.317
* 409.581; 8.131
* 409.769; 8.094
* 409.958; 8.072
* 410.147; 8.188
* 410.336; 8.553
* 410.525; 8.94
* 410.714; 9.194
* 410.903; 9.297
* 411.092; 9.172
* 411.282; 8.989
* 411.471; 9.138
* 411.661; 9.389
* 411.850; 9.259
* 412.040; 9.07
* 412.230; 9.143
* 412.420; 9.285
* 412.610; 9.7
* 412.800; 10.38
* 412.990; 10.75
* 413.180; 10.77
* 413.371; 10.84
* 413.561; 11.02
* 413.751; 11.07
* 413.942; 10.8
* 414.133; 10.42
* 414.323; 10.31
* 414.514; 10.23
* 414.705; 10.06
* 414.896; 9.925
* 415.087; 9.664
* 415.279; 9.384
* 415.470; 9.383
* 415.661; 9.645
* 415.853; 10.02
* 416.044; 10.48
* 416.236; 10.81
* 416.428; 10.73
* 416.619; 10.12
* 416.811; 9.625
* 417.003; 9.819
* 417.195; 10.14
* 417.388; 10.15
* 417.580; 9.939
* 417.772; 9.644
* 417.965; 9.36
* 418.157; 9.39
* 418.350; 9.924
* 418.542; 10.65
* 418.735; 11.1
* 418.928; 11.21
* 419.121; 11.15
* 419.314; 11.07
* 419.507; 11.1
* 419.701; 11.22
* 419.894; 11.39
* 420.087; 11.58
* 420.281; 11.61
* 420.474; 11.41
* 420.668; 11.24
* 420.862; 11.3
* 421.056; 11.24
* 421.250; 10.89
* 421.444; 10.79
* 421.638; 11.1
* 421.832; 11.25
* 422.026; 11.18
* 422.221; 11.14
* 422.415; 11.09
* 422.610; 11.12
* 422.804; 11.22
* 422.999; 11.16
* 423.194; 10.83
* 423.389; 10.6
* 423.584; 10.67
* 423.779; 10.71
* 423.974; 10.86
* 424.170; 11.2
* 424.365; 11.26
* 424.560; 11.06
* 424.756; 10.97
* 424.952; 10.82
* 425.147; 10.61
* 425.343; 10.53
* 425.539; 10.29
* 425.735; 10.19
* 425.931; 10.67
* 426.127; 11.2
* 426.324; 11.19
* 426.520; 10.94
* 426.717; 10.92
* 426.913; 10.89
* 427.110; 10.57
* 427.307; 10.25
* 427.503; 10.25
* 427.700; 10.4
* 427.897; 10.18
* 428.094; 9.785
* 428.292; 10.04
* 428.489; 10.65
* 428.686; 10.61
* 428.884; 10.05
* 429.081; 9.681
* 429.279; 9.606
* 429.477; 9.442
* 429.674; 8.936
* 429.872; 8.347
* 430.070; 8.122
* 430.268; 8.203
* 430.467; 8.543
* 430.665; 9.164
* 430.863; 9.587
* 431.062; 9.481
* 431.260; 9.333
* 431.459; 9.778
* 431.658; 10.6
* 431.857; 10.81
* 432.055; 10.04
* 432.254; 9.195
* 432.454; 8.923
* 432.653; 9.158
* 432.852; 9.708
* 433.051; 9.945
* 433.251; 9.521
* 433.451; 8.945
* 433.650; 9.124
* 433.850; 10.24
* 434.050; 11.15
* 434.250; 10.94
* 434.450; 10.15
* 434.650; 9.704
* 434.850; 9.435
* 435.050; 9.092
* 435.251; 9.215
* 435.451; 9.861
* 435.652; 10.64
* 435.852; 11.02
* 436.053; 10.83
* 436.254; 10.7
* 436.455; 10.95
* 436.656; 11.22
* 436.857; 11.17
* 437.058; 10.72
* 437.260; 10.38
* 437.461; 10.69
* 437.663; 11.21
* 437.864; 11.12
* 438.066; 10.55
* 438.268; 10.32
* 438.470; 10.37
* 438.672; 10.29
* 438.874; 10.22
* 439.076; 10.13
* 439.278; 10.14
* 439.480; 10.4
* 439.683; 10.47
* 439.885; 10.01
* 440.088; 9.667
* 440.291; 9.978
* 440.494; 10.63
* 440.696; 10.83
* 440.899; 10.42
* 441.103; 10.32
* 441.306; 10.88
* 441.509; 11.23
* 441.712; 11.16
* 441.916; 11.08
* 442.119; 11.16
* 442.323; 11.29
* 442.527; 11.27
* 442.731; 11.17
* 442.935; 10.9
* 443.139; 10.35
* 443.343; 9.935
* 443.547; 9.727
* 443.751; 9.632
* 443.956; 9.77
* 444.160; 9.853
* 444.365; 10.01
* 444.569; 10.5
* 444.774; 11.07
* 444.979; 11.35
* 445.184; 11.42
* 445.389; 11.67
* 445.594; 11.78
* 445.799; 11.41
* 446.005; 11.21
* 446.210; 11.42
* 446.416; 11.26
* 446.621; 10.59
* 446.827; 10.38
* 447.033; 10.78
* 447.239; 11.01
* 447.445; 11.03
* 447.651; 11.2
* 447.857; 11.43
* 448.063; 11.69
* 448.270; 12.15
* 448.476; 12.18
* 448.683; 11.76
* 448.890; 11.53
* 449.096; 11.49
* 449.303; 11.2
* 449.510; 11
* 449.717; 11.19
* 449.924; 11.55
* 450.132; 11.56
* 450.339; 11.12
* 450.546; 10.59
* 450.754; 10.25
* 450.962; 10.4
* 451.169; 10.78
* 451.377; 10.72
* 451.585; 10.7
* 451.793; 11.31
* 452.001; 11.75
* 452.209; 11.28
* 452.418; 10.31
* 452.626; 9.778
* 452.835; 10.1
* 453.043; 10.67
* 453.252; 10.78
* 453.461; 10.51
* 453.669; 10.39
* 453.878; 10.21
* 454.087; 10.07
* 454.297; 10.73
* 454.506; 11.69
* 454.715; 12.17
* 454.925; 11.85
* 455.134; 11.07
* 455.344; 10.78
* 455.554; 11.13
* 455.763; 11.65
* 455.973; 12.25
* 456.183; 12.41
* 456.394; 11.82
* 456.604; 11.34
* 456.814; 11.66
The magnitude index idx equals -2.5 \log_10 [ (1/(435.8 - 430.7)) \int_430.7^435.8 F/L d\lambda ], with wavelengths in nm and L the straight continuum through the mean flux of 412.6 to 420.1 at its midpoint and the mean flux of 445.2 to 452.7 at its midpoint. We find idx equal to 0.10 mag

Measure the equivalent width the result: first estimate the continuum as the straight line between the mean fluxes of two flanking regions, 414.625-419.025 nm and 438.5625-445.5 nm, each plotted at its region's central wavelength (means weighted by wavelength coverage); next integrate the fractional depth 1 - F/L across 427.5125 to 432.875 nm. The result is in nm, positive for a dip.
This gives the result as 0.39 nm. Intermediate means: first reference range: 10.1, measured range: 9.58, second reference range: 10.6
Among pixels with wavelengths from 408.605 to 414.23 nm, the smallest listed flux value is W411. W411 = 8.072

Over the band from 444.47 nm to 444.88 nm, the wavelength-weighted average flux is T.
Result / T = 10.8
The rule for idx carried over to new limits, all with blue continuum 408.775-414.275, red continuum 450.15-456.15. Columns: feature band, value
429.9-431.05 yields 0.16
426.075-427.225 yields -0.09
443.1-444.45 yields 0.08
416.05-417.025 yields -0.07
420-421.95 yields -0.15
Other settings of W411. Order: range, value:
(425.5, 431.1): 8.122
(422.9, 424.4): 10.6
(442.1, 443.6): 9.727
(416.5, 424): 9.36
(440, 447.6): 9.632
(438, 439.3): 10.13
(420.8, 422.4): 10.79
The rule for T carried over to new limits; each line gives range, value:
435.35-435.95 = 10.5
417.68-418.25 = 9.46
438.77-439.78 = 10.3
